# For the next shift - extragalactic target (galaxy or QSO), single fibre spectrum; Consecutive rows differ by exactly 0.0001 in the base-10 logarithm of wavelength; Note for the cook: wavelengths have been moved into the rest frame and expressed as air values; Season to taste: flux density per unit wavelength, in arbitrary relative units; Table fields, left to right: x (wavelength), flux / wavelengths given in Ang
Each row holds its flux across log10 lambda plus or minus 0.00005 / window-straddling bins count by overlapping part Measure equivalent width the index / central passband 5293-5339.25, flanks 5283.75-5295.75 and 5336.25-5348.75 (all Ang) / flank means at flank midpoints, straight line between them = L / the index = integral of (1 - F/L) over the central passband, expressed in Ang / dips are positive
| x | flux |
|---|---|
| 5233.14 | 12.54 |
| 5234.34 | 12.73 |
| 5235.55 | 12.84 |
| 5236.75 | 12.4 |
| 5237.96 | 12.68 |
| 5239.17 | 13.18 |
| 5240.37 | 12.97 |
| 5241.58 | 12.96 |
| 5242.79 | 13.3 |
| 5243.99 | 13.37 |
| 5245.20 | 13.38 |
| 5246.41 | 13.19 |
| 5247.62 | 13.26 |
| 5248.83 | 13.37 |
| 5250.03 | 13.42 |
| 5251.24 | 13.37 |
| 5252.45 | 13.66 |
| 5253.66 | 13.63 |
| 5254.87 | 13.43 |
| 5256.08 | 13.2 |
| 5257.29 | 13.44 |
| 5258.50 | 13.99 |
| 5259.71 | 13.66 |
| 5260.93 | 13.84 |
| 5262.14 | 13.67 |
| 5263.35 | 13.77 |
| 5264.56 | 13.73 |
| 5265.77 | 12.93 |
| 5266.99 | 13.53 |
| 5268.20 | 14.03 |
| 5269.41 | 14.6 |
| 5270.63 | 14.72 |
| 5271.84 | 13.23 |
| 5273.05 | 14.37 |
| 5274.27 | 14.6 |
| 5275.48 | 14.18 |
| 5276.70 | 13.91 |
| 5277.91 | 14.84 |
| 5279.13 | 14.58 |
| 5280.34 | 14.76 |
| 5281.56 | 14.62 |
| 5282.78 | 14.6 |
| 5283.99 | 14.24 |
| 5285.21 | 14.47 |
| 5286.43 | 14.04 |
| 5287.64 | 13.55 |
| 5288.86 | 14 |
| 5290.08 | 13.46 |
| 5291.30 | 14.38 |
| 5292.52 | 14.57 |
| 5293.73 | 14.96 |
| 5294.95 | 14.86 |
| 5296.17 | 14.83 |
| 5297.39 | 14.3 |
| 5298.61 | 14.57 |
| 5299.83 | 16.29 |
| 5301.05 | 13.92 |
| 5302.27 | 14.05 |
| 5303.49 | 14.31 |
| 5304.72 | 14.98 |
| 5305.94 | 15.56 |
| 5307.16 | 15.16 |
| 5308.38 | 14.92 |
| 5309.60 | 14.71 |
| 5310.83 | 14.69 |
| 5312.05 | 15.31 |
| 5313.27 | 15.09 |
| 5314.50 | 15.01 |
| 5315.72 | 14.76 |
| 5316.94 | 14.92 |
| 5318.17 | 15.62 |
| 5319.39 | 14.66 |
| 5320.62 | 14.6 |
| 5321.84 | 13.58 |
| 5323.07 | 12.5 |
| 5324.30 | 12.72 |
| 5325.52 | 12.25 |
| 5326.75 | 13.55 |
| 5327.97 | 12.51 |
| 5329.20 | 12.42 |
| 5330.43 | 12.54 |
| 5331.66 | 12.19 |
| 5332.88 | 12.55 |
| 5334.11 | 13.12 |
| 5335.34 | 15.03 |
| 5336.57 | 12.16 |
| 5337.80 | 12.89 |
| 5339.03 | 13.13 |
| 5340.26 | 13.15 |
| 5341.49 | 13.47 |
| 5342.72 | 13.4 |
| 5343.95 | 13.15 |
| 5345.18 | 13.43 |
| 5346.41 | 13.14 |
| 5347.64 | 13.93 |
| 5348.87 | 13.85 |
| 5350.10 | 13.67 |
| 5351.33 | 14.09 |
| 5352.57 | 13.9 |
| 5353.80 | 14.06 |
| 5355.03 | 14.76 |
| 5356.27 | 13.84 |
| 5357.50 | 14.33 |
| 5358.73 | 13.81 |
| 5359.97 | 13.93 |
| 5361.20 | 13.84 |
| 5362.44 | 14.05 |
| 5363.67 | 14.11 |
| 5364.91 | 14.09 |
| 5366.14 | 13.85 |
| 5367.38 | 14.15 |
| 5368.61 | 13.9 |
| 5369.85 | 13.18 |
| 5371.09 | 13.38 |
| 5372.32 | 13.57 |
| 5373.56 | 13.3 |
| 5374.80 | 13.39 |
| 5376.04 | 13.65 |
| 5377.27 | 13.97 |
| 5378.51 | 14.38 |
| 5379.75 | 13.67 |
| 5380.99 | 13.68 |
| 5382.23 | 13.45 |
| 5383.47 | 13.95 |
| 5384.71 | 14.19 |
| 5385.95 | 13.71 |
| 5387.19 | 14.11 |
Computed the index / -1.12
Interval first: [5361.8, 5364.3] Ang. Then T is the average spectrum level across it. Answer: 14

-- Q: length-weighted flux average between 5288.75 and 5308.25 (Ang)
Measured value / 14.7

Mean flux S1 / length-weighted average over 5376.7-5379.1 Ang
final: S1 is 14.2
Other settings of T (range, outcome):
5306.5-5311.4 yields 14.9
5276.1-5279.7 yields 14.4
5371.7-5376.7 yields 13.5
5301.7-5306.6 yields 14.7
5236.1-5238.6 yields 12.5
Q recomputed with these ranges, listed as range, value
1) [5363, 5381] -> 13.8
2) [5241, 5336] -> 14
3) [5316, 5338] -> 13.4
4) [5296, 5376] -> 13.9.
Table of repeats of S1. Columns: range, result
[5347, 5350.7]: 13.8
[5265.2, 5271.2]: 13.9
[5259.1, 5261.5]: 13.7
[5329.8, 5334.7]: 12.6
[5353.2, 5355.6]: 14.4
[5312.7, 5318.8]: 15.1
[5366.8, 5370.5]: 13.7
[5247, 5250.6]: 13.4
